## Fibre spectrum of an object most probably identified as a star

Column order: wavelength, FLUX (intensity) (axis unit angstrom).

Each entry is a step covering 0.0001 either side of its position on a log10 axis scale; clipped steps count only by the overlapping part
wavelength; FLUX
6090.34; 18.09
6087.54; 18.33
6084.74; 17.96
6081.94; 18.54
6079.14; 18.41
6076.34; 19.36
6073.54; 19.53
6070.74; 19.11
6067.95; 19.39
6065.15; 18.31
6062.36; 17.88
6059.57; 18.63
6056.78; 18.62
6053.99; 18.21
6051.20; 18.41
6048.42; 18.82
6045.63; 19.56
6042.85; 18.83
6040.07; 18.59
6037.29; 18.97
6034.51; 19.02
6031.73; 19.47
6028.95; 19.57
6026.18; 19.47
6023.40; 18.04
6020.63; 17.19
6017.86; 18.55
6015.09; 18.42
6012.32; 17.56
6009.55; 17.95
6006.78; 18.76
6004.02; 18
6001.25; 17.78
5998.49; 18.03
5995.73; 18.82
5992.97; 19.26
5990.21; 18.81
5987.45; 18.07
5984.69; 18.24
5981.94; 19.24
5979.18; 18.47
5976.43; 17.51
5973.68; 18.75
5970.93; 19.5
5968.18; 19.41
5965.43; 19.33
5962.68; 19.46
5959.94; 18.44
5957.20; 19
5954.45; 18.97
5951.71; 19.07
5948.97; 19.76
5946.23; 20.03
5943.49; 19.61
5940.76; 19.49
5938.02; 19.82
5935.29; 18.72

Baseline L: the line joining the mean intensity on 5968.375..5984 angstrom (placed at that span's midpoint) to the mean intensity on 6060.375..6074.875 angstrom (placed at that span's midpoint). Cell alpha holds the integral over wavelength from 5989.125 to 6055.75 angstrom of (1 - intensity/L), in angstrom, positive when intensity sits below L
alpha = 0.7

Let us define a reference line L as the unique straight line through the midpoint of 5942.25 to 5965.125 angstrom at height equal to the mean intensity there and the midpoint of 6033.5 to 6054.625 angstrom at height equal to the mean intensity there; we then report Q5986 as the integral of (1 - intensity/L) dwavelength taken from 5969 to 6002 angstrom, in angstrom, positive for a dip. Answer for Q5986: 1.0 angstrom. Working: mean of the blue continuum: 19.3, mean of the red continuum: 18.8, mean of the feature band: 18.6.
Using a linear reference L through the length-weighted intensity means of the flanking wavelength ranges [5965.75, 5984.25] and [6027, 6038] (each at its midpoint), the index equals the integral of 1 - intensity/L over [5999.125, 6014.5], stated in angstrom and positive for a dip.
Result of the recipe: 0.8 angstrom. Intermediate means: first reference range 18.8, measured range 18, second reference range 19.3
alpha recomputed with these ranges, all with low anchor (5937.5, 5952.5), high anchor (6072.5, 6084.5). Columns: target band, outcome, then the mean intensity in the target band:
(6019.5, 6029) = 0.3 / 18.5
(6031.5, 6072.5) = 0.5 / 18.8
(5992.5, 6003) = 0.5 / 18.4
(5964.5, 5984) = 0.6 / 18.9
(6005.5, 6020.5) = 0.8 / 18.2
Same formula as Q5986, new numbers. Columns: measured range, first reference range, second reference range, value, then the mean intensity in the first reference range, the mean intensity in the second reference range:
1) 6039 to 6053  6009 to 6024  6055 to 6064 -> -0.5 angstrom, 18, 18.4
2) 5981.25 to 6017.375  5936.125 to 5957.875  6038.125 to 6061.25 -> 1.3 angstrom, 19.5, 18.7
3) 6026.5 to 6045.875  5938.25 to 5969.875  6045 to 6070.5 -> -0.4 angstrom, 19.3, 18.6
